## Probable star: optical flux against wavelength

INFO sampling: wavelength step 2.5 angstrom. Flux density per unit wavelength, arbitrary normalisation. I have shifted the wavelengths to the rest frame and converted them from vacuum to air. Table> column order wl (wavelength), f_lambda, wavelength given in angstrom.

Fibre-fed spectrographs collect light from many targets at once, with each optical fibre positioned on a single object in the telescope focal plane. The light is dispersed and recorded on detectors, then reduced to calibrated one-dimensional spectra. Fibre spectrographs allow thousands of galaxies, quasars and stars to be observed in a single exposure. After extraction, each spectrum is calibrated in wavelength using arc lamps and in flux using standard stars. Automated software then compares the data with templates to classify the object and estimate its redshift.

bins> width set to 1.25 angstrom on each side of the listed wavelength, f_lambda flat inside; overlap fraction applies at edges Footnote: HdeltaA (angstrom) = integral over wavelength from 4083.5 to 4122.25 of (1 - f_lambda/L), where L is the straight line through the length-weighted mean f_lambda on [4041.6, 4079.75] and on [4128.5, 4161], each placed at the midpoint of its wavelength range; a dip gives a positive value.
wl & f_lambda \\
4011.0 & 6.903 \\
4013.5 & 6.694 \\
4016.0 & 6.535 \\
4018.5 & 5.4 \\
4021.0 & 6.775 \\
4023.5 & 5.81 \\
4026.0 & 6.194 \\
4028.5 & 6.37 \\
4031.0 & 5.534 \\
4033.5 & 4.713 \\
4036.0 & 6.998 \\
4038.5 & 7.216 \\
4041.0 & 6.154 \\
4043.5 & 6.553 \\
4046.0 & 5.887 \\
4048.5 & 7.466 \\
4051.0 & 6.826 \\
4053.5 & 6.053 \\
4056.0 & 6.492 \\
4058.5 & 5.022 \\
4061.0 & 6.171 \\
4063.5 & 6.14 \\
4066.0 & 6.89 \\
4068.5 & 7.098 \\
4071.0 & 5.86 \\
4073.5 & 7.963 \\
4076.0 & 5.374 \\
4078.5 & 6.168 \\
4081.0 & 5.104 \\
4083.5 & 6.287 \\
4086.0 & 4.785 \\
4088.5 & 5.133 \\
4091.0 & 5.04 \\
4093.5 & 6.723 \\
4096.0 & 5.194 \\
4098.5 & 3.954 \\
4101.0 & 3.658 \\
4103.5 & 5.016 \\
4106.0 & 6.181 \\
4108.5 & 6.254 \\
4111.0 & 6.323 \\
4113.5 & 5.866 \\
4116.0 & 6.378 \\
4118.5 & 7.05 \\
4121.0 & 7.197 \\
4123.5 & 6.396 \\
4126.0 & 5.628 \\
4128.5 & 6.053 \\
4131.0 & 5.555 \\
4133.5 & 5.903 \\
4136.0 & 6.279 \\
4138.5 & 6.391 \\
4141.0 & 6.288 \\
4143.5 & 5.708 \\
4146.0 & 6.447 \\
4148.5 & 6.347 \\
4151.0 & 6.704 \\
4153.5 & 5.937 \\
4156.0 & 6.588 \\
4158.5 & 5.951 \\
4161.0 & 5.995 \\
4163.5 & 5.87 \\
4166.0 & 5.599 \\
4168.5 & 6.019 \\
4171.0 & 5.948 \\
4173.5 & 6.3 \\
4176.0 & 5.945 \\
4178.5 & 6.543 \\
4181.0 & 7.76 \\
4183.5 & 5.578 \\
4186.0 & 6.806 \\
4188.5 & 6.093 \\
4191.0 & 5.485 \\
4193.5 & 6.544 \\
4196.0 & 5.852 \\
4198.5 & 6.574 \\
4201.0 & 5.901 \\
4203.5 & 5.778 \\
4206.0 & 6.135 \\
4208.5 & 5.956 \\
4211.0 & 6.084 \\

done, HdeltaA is 3.7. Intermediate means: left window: 6.39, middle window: 5.67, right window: 6.16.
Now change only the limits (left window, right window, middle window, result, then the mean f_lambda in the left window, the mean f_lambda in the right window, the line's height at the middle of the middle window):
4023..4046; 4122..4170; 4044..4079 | -1.4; 6.17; 6.09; 6.15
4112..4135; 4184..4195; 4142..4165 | 0.1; 6.23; 6.18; 6.2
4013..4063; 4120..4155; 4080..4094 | 1.7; 6.23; 6.2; 6.22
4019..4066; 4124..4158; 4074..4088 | 1.3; 6.25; 6.14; 6.21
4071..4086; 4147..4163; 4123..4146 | 0.6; 6.04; 6.24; 6.18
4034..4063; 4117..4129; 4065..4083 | 0.2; 6.39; 6.49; 6.42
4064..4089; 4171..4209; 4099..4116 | 1.6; 6.1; 6.21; 6.13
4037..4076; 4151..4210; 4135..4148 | 0.1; 6.49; 6.15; 6.25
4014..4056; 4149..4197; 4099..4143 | 1.7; 6.29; 6.19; 6.23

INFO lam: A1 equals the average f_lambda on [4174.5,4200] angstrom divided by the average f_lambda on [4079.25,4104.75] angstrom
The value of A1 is 1.2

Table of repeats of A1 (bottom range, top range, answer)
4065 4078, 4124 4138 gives 0.90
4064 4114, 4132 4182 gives 1.08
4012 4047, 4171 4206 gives 1.00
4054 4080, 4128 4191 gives 0.98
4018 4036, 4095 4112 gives 0.88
